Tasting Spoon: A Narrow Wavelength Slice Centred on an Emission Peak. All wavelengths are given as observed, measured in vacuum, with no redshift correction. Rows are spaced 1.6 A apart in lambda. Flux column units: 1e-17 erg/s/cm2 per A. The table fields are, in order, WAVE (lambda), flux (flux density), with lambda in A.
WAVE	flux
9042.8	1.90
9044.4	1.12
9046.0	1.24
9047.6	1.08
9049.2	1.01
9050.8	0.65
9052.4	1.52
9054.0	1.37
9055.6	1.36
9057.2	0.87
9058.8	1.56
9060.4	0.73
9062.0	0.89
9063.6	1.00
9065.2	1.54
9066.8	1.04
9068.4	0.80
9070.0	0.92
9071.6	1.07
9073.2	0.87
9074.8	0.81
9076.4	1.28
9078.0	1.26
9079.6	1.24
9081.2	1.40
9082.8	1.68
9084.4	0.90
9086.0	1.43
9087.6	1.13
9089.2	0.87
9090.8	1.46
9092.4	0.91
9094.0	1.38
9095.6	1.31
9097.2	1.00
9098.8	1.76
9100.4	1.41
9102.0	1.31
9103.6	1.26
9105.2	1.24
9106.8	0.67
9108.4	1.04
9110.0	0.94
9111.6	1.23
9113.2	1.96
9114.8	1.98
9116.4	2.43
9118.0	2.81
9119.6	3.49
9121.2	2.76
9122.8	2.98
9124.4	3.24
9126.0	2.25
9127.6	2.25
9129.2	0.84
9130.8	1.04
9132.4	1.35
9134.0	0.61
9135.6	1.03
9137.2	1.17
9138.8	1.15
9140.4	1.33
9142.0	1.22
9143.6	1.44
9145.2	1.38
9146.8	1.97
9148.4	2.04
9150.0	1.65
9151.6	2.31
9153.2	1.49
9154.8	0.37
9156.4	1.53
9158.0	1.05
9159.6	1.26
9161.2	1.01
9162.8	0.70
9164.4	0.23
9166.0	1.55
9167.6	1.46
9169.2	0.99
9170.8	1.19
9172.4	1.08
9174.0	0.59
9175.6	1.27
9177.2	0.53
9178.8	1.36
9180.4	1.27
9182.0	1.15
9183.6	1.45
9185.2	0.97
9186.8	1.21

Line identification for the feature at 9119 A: H-alpha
